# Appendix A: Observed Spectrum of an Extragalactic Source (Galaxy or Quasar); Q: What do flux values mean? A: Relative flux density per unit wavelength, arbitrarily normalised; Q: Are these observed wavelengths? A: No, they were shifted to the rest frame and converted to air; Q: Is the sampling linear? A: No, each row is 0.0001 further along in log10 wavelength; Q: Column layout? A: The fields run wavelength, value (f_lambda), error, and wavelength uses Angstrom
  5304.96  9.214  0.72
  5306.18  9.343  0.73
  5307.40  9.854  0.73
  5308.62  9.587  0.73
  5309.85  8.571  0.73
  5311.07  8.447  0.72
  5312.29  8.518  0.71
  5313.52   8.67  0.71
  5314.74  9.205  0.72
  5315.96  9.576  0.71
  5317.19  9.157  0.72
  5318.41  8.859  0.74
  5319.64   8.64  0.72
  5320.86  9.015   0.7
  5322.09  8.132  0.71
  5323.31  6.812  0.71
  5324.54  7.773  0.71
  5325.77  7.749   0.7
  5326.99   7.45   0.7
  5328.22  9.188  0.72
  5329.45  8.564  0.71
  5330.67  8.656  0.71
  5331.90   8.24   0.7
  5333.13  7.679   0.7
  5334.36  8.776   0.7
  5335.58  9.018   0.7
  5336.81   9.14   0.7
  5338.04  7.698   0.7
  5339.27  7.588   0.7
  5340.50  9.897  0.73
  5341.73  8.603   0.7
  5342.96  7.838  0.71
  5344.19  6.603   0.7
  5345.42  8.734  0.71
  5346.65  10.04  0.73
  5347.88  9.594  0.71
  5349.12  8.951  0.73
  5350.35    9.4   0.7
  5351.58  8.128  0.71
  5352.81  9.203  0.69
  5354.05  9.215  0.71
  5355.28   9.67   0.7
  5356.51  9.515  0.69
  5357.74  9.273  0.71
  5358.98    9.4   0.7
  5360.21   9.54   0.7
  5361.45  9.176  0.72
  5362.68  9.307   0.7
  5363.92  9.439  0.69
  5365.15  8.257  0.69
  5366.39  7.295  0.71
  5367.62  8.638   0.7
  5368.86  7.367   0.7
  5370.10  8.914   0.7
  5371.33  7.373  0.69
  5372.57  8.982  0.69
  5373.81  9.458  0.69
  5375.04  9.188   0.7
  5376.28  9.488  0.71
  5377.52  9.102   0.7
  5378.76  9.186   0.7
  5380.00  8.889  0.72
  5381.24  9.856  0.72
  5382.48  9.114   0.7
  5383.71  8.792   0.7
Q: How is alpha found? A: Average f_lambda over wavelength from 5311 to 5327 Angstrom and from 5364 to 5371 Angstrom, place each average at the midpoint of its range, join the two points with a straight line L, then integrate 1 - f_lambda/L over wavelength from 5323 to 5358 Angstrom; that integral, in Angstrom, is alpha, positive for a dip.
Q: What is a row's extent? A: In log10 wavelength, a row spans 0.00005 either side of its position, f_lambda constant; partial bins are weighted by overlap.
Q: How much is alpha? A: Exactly -1.1 Angstrom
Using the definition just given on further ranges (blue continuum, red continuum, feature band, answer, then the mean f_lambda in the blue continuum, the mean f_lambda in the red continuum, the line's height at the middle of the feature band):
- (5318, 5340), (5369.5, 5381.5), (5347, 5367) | -0.9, 8.28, 9.02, 8.73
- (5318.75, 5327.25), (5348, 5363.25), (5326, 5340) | 0.0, 7.99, 9.24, 8.37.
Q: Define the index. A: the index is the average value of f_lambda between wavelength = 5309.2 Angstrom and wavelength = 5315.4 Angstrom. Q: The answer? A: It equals 8.69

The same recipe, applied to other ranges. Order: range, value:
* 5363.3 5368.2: 8.41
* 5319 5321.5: 8.8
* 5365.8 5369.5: 7.77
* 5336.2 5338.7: 8.4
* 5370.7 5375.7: 8.77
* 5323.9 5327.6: 7.65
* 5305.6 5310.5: 9.33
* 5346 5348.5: 9.79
